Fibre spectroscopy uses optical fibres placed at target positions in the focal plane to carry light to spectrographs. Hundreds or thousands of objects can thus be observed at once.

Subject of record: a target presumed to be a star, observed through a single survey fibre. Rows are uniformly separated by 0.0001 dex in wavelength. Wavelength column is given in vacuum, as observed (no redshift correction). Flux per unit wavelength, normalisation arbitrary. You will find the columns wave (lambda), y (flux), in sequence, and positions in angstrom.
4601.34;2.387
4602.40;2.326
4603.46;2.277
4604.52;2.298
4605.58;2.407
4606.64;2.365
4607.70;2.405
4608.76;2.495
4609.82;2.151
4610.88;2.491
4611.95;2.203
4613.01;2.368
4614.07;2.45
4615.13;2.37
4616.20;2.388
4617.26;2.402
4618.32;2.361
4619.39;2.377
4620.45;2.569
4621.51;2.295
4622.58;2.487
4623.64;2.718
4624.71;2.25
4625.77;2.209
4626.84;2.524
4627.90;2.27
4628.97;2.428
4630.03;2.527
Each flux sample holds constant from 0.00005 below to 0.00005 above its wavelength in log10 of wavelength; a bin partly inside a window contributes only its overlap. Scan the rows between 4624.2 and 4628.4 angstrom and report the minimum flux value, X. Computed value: 2.209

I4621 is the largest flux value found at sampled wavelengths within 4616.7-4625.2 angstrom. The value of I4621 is 2.718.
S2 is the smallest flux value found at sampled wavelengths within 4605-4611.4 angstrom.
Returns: 2.151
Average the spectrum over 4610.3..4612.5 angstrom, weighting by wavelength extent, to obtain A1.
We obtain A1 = 2.34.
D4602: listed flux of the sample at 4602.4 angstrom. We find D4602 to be 2.326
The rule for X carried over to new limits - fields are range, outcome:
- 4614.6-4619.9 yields 2.361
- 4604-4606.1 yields 2.298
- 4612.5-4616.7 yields 2.368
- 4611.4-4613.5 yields 2.203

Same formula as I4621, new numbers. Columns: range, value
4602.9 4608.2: 2.407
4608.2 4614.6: 2.495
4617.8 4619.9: 2.377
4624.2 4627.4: 2.524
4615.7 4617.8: 2.402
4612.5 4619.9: 2.45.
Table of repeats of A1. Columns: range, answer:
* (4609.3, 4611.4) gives 2.32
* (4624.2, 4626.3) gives 2.23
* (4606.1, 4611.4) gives 2.38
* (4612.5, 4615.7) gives 2.39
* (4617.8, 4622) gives 2.4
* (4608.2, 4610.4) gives 2.33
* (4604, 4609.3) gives 2.4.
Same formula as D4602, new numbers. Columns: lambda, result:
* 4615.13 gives 2.37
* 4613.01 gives 2.368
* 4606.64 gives 2.365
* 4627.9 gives 2.27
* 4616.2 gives 2.388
